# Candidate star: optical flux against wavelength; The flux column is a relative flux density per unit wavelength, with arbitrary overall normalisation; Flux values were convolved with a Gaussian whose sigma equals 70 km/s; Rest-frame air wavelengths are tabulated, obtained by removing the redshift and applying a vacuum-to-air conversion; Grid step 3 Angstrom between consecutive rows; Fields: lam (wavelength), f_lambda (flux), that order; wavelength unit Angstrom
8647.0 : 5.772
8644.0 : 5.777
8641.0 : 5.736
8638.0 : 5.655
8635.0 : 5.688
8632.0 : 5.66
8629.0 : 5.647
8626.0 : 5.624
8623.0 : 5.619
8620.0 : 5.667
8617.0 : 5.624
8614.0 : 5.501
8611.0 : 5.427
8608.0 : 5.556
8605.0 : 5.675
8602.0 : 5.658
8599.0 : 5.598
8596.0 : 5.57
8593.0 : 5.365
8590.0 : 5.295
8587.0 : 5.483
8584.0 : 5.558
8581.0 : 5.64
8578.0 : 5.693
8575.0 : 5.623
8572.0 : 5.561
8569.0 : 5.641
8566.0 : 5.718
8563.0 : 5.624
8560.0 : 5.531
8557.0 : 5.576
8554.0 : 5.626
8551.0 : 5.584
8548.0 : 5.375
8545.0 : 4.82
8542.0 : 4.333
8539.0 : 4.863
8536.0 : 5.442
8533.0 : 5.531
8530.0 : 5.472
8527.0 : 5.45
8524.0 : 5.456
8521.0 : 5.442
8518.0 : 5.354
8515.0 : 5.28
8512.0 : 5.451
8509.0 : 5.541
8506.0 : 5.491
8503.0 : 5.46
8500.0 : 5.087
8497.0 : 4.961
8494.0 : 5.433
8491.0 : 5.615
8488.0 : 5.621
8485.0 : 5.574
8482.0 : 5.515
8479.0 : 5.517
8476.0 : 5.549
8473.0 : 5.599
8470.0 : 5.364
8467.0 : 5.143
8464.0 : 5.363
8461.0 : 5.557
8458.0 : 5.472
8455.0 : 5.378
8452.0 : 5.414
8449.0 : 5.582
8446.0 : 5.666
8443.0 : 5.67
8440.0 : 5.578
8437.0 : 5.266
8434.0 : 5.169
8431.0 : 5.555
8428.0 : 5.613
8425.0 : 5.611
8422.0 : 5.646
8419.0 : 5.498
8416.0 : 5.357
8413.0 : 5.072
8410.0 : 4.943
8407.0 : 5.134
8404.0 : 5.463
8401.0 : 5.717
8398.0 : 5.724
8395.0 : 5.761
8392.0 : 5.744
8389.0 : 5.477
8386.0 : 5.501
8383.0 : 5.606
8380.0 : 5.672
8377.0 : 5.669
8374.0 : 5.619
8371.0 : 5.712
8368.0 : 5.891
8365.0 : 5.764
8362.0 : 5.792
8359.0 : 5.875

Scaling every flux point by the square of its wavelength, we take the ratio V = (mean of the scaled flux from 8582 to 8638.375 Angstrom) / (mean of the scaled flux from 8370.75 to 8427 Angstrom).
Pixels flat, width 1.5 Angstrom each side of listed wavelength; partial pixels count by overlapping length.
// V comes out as 1.06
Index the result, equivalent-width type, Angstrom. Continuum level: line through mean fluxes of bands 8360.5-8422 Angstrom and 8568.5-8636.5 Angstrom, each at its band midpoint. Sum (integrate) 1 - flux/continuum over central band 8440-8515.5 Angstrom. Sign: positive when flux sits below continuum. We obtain 1.5 Angstrom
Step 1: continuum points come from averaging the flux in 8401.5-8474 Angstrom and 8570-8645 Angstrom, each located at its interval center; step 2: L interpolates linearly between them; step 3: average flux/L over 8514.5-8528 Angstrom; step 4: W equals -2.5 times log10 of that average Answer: 0.02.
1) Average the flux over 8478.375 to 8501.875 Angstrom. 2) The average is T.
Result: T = 5.41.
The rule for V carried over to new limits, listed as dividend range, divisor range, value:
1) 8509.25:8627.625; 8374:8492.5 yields 1.03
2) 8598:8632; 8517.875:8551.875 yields 1.09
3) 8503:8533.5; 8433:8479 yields 1.01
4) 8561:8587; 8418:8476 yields 1.06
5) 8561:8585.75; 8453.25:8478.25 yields 1.06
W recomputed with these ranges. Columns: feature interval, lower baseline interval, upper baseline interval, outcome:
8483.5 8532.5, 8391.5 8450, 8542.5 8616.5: 0.016 mag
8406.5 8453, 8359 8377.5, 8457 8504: 0.028 mag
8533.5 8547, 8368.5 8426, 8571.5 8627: 0.129 mag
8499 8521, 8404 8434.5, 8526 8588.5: 0.004 mag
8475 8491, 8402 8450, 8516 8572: -0.031 mag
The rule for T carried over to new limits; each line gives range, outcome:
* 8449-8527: 5.43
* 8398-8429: 5.42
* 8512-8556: 5.3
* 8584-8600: 5.47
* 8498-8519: 5.37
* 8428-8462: 5.49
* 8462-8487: 5.46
